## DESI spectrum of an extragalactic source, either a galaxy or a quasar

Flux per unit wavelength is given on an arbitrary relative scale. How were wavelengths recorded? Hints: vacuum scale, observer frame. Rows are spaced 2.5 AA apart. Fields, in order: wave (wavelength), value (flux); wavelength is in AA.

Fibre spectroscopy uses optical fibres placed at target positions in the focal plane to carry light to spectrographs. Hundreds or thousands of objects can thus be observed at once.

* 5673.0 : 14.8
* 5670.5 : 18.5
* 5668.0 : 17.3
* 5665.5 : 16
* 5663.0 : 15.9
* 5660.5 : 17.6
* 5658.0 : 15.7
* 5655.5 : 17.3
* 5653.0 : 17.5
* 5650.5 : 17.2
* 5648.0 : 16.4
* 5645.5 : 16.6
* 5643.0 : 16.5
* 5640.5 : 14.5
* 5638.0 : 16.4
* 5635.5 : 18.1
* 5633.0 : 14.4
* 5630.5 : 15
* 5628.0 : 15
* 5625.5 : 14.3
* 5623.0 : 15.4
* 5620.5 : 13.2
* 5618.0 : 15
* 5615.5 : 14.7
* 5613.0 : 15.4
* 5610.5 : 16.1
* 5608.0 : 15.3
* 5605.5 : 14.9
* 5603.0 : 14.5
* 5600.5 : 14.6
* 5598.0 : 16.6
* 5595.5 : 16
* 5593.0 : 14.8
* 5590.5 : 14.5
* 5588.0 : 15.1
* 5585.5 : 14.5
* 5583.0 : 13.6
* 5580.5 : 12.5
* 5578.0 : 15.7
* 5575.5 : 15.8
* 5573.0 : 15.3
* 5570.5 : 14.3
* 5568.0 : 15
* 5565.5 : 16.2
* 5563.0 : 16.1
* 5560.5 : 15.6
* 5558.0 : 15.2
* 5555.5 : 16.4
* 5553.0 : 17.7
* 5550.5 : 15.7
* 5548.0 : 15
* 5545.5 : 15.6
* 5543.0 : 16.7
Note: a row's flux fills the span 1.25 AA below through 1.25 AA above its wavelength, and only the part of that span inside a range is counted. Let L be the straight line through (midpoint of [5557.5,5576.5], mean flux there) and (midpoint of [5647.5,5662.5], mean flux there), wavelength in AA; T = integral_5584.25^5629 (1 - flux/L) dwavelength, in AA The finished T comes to 3.09 AA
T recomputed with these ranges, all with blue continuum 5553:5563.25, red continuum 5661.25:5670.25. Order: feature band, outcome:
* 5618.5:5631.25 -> 1.44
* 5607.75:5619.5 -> 0.80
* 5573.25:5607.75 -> 2.87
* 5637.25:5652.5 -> 0.23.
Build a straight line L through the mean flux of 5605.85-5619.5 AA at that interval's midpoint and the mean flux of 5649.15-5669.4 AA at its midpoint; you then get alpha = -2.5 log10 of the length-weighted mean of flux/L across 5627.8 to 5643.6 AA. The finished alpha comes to 0.02 mag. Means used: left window 15.2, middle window 15.7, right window 16.8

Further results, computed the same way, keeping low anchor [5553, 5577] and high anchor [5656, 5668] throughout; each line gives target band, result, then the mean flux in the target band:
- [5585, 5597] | 0.06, 15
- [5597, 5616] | 0.05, 15.3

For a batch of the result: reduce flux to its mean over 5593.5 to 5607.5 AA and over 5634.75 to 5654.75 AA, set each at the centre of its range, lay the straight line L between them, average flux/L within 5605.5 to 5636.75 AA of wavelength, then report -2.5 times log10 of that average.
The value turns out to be 0.05 mag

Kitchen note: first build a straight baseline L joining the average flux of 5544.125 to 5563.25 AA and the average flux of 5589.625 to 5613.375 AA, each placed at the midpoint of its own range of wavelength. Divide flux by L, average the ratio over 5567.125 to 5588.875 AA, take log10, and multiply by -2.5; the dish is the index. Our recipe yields 0.07 mag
